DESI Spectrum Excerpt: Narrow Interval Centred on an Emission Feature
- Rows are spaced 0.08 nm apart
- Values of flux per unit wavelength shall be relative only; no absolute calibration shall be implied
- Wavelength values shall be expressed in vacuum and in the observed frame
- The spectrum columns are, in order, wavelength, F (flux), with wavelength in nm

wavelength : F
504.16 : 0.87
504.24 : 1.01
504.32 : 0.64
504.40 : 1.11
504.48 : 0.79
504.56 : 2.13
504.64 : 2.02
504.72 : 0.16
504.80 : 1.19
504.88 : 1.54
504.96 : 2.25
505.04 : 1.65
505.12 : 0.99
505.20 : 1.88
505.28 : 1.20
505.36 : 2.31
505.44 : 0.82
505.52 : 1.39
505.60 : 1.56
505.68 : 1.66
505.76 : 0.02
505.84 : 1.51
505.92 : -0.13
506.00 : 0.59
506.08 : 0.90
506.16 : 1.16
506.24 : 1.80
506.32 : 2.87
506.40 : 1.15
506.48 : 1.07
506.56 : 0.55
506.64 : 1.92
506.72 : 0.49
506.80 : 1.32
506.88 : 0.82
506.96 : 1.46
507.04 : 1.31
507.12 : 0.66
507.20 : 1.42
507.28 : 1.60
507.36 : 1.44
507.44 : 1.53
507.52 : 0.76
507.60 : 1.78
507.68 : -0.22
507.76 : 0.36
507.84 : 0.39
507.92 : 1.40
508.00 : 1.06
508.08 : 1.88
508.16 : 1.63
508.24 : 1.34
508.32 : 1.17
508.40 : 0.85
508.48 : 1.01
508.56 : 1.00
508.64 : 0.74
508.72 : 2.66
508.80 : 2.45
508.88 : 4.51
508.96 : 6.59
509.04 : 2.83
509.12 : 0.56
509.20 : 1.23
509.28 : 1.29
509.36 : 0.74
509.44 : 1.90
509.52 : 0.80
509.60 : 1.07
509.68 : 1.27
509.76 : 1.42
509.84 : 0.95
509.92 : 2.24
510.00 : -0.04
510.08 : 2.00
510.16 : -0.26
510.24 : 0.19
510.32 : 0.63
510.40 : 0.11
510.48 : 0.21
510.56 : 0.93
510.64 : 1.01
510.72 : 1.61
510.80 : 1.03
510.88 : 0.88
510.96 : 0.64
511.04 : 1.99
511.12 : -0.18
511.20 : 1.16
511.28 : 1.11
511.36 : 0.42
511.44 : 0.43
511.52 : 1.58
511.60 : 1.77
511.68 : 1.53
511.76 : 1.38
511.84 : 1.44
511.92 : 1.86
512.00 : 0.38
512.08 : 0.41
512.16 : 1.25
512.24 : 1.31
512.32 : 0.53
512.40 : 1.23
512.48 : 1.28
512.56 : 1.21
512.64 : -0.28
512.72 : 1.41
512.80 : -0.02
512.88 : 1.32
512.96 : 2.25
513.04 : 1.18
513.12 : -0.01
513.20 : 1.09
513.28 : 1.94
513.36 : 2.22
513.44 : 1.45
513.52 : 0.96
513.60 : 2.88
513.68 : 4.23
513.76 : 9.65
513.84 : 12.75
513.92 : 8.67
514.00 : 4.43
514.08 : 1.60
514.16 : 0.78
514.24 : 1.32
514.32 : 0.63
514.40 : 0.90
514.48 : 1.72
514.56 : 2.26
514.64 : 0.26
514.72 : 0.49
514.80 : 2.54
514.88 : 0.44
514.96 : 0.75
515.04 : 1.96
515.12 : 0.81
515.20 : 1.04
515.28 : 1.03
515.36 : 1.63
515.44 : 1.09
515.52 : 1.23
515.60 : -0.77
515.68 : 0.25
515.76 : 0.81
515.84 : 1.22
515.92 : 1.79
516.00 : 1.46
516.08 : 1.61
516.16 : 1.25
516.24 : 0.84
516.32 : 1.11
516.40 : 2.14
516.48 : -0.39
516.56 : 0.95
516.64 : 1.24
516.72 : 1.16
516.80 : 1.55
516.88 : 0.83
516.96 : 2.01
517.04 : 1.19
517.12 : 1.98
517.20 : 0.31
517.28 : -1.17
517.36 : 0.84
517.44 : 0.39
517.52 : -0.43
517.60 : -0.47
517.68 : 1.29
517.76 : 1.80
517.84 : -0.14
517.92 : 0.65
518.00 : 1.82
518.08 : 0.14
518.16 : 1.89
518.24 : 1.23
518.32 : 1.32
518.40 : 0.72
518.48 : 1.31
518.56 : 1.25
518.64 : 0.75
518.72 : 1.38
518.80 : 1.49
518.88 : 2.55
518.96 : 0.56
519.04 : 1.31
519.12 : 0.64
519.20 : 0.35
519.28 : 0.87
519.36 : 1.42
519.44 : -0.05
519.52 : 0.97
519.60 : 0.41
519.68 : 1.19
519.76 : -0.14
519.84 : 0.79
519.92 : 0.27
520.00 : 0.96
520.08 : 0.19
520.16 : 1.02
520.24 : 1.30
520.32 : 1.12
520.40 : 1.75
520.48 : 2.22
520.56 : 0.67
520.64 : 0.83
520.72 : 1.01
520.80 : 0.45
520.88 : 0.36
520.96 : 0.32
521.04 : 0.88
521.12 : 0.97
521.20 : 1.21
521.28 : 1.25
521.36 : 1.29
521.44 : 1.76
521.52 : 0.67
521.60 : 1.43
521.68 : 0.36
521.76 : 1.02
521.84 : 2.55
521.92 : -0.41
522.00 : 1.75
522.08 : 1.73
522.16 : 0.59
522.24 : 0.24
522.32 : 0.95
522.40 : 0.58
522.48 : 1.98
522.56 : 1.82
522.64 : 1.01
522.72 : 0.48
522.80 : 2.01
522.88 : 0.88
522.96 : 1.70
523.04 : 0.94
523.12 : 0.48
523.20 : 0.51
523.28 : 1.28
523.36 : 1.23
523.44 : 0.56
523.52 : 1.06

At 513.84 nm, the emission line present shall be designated [O III] 5007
